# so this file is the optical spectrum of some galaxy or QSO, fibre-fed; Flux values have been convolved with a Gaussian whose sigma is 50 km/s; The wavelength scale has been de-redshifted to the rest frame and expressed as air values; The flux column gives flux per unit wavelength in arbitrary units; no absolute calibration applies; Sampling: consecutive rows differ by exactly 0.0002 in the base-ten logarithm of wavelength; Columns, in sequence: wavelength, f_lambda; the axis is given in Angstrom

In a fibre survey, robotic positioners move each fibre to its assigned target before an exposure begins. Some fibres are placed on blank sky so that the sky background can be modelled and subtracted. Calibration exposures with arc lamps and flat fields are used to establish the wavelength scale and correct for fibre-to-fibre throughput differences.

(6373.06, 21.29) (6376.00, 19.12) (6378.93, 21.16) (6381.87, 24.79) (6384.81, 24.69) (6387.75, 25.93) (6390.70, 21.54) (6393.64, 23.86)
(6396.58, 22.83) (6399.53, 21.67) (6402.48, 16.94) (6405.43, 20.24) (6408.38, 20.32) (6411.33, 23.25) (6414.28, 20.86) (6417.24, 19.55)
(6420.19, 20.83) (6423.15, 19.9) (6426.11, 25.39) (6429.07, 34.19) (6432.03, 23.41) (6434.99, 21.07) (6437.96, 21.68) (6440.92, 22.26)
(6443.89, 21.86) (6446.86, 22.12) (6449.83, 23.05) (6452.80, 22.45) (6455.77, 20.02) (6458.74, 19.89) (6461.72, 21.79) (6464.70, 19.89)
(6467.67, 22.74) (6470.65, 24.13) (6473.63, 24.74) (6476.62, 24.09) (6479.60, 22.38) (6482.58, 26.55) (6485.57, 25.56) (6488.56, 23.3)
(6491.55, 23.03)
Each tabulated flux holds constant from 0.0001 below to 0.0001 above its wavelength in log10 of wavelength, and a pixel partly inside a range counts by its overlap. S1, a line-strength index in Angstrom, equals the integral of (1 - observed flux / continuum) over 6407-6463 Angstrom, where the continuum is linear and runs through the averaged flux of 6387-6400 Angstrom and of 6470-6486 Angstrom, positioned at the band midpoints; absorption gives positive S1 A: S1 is 3.5 Angstrom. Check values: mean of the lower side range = 23.1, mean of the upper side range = 24.5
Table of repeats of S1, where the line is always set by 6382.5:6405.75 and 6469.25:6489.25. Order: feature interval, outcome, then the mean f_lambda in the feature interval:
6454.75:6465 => 1.5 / 20.5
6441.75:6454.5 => 0.7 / 22.3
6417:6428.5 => 0.2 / 22.6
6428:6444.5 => -0.4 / 23.9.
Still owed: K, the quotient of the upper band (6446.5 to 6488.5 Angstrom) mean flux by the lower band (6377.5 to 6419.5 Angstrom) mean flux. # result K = 1.04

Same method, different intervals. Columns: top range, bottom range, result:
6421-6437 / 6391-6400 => 1.08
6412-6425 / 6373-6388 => 0.91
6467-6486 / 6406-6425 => 1.17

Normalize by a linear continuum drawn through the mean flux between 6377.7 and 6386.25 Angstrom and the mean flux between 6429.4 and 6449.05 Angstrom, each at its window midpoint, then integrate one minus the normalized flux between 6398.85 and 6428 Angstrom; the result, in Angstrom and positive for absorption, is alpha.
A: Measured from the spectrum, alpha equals 2.64 Angstrom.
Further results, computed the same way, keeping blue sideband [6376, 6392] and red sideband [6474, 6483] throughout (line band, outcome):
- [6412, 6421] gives 1.11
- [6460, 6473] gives 0.94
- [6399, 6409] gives 1.64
